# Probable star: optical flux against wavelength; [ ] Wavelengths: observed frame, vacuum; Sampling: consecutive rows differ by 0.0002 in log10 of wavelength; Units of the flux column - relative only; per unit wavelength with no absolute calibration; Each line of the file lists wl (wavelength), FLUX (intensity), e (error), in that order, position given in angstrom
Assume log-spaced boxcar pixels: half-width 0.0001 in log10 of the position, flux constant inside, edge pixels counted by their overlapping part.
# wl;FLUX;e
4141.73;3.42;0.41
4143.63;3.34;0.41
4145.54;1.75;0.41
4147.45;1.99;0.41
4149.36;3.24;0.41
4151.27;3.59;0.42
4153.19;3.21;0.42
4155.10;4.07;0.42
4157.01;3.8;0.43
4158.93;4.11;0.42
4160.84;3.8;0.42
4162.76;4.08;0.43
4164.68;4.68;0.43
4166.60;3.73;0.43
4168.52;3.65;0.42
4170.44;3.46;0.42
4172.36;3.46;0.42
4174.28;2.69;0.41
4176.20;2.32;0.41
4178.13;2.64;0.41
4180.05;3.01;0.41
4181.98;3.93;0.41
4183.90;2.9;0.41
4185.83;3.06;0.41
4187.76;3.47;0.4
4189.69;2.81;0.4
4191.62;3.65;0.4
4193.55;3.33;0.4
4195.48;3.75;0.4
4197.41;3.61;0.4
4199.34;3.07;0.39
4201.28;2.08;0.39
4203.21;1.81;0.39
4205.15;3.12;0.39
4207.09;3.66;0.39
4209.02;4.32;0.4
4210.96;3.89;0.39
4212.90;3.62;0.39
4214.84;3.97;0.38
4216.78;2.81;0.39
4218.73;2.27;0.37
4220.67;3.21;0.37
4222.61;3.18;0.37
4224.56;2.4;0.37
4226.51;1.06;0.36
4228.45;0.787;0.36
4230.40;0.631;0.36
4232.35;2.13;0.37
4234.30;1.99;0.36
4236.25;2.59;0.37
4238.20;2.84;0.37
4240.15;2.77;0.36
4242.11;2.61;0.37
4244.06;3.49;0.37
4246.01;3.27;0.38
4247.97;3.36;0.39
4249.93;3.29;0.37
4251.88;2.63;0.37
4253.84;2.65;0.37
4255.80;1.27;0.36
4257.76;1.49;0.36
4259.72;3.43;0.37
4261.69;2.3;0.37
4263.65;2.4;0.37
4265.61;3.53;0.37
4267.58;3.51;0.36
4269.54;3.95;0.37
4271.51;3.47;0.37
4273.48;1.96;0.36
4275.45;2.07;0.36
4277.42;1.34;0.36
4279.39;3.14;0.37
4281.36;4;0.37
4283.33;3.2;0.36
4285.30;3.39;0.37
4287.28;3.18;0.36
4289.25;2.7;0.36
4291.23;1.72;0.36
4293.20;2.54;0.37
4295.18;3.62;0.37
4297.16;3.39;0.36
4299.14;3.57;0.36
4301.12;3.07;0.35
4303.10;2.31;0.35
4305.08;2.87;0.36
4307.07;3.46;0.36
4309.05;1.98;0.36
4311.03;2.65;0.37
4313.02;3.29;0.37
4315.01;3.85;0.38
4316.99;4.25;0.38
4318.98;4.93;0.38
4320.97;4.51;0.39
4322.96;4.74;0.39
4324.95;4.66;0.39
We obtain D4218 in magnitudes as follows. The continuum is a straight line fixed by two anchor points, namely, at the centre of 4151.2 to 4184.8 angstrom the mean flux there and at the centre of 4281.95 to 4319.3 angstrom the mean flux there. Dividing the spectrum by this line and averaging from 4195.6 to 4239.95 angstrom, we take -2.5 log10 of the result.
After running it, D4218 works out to 0.24 mag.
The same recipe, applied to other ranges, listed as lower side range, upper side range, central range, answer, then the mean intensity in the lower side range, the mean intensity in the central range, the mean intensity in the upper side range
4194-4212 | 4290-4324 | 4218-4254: 0.31 mag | 3.26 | 2.48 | 3.34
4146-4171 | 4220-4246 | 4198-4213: -0.15 mag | 3.61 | 3.18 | 2.31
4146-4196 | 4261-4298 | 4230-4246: 0.23 mag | 3.38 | 2.5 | 2.92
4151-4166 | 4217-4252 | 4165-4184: 0.12 mag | 3.93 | 3.24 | 2.48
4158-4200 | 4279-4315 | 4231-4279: 0.18 mag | 3.42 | 2.67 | 3.02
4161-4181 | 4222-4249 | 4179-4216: -0.13 mag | 3.39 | 3.32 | 2.36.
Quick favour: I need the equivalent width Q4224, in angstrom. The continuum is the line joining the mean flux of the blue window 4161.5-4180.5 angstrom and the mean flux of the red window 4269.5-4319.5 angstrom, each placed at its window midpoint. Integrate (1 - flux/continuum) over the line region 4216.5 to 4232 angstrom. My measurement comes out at 5.9 angstrom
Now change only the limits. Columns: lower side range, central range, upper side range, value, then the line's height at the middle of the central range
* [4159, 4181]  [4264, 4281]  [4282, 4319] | 1.57 angstrom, 3.19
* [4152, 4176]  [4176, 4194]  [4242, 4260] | 1.61 angstrom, 3.45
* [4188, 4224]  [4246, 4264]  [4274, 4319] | 3.08 angstrom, 3.11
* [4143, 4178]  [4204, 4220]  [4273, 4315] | -1.30 angstrom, 3.17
